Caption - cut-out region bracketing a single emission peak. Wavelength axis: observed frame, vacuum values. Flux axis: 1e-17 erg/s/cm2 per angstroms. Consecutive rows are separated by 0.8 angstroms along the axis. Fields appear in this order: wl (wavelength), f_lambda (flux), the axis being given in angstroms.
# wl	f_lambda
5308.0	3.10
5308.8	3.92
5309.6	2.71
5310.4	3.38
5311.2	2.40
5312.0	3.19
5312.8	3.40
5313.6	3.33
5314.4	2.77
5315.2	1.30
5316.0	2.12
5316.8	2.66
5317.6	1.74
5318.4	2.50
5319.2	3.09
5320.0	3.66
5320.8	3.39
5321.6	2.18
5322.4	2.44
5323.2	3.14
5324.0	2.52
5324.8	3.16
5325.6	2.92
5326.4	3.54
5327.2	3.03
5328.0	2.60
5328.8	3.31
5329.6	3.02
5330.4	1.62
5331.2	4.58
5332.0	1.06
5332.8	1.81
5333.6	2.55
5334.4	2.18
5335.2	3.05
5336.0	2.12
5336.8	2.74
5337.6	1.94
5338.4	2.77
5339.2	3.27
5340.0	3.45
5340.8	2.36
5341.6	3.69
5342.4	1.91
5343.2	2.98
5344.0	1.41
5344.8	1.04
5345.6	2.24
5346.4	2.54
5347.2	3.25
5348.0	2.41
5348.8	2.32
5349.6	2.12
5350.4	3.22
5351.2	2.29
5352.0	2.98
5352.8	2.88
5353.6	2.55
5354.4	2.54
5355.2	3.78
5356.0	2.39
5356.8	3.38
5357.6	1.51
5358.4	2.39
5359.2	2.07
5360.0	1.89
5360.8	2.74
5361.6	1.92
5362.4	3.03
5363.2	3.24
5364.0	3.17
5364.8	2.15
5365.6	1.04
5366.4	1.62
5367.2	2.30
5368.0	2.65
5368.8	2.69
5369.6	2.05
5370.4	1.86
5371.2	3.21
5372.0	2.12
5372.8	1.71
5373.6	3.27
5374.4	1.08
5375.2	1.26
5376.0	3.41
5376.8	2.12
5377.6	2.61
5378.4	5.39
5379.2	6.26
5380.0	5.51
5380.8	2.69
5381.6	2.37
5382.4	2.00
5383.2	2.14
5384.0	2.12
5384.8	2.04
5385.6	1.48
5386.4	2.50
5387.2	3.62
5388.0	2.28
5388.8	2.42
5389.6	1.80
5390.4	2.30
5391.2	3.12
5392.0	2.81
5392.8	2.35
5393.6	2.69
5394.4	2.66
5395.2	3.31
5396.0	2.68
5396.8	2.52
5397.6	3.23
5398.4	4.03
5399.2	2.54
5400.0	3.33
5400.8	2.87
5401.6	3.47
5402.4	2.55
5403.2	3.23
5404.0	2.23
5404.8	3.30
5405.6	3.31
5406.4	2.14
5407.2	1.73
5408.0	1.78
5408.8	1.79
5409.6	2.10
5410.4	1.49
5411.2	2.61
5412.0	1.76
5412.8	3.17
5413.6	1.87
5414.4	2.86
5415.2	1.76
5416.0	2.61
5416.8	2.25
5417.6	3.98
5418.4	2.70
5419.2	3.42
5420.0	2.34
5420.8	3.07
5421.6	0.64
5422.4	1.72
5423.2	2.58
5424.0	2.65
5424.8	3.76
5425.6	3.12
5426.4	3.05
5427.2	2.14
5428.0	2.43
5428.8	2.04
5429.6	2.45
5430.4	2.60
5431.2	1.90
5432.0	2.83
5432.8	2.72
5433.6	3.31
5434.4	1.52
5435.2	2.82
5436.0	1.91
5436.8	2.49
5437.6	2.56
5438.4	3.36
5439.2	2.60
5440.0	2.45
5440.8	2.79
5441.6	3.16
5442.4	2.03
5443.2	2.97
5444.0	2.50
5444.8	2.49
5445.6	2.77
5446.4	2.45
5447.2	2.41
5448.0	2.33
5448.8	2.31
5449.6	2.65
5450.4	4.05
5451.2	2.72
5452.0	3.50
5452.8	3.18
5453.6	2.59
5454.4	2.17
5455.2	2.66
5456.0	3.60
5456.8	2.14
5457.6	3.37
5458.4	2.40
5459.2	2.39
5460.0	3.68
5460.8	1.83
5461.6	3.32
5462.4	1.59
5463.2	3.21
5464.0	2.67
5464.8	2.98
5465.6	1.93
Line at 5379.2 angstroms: Hbeta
